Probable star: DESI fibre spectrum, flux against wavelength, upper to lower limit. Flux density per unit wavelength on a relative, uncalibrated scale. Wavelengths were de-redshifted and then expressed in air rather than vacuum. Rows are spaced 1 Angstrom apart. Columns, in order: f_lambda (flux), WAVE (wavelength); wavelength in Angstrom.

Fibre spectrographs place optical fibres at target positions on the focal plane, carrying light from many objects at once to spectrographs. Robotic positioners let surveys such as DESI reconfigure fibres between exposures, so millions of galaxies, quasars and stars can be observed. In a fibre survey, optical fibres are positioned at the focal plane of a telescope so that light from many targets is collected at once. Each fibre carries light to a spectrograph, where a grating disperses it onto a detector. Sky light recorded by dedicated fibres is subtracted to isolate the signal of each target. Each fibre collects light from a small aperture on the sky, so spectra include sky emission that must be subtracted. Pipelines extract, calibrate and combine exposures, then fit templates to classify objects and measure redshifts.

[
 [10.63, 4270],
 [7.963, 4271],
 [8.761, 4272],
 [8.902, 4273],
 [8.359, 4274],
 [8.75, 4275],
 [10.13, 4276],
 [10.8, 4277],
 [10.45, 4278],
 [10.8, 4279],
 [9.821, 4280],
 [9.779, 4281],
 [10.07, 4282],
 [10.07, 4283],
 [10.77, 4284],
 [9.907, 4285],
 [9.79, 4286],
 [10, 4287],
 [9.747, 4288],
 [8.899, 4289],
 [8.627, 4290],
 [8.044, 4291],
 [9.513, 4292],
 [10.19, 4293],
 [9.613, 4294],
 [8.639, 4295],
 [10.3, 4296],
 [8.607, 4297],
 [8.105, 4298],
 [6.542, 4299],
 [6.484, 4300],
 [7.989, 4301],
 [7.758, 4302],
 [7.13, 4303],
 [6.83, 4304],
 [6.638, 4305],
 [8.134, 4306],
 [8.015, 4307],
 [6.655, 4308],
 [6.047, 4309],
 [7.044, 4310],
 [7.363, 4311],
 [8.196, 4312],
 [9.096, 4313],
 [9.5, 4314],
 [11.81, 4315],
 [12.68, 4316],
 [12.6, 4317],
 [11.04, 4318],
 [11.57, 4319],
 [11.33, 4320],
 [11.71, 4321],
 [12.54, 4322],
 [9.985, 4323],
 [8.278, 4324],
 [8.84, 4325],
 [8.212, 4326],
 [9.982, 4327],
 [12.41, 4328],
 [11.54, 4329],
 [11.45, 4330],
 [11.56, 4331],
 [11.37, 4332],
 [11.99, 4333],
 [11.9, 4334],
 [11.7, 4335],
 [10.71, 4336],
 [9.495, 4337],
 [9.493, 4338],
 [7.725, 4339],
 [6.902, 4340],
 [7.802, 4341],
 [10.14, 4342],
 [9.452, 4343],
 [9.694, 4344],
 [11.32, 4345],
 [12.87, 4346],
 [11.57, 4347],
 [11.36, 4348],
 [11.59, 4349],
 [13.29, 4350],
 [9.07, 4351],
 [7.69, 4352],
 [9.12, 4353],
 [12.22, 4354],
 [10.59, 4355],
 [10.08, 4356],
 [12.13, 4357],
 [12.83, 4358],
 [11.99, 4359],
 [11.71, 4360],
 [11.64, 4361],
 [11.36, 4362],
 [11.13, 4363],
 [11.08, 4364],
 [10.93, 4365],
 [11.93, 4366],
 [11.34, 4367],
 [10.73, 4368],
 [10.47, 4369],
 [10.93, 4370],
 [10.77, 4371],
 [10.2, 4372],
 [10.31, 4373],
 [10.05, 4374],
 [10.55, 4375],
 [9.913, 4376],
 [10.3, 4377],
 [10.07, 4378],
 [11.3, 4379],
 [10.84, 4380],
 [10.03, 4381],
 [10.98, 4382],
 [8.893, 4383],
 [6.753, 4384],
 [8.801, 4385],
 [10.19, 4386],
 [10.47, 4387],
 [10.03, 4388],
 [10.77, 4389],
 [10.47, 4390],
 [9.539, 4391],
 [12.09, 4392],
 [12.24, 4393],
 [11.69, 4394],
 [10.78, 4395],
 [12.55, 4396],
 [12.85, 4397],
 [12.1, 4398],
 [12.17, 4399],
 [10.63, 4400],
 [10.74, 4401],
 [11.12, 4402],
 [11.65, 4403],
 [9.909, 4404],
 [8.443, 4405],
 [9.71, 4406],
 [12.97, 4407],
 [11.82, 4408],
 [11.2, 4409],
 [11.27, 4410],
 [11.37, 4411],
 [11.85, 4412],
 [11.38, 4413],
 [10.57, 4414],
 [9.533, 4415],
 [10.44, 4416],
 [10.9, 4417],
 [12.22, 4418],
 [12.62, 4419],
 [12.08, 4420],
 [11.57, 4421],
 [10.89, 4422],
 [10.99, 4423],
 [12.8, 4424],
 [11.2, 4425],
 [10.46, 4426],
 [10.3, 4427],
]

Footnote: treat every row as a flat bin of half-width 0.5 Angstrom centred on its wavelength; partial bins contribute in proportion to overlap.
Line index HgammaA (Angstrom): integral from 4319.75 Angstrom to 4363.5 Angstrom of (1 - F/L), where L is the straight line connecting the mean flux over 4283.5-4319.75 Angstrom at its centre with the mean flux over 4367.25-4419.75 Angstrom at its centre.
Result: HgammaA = -4.3 Angstrom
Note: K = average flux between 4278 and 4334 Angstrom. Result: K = 9.51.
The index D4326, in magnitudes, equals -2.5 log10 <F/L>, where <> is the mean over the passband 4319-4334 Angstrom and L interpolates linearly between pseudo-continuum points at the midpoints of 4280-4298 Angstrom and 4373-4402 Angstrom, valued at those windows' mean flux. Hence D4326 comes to -0.09 mag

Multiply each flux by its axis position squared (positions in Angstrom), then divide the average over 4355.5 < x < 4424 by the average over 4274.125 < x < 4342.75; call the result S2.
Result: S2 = 1.19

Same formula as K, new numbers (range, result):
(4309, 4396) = 10.5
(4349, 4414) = 10.8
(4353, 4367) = 11.4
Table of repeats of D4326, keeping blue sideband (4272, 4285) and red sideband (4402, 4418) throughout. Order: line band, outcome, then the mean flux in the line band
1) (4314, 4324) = -0.12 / 11.4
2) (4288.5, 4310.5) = 0.24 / 7.99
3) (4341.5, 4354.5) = -0.03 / 10.7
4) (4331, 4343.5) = 0.04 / 9.96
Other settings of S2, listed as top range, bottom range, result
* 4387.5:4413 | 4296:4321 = 1.34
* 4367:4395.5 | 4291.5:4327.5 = 1.19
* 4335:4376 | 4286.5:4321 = 1.22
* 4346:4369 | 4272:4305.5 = 1.28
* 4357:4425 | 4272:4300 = 1.23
